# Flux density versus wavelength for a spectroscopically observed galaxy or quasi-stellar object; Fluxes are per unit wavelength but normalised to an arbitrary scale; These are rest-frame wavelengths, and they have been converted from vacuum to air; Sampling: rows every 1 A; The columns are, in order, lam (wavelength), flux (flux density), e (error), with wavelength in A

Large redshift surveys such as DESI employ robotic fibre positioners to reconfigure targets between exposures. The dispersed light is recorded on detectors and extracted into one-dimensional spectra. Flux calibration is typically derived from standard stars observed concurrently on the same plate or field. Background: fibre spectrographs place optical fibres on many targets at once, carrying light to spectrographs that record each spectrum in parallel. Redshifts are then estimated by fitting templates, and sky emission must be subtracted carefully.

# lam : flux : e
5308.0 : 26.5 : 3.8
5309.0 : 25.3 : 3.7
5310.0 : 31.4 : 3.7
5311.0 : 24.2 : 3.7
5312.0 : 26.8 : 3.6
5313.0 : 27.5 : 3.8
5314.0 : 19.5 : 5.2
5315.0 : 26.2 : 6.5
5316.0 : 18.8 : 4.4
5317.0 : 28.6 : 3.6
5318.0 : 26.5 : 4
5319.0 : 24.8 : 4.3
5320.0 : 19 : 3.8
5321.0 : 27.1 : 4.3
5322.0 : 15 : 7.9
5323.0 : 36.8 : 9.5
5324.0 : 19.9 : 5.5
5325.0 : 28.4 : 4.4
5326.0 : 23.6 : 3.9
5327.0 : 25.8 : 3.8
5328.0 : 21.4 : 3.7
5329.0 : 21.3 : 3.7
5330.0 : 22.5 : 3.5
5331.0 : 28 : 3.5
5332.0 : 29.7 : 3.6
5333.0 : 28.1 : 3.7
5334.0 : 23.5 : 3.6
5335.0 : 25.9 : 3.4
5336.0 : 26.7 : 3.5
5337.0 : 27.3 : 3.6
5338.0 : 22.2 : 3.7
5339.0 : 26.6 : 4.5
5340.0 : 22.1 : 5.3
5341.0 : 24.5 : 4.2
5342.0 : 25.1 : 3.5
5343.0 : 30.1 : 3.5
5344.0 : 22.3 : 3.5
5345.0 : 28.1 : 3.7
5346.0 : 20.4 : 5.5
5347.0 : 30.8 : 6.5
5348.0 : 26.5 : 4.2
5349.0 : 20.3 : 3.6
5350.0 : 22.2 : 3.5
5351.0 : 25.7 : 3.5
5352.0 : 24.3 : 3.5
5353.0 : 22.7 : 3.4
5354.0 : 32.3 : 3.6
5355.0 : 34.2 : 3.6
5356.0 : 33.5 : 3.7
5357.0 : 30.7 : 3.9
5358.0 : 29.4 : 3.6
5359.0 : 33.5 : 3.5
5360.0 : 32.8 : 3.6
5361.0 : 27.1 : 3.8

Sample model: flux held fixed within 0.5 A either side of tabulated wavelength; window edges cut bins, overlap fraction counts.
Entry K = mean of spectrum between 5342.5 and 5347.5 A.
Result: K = 26.3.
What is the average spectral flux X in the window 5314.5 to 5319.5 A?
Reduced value 25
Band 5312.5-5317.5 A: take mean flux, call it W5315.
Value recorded 24.1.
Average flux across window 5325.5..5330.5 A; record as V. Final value 22.9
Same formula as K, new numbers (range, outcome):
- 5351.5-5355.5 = 28.4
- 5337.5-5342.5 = 24.1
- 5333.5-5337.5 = 25.9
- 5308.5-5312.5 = 26.9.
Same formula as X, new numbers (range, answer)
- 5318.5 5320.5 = 21.9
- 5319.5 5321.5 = 23.1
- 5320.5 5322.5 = 21.1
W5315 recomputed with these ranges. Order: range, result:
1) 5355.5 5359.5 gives 31.8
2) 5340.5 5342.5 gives 24.8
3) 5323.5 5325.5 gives 24.1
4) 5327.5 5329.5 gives 21.4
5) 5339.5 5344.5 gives 24.8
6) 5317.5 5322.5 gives 22.5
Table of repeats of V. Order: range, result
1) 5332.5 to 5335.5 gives 25.8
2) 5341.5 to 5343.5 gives 27.6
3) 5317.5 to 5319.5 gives 25.6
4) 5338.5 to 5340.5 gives 24.4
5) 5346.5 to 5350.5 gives 24.9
